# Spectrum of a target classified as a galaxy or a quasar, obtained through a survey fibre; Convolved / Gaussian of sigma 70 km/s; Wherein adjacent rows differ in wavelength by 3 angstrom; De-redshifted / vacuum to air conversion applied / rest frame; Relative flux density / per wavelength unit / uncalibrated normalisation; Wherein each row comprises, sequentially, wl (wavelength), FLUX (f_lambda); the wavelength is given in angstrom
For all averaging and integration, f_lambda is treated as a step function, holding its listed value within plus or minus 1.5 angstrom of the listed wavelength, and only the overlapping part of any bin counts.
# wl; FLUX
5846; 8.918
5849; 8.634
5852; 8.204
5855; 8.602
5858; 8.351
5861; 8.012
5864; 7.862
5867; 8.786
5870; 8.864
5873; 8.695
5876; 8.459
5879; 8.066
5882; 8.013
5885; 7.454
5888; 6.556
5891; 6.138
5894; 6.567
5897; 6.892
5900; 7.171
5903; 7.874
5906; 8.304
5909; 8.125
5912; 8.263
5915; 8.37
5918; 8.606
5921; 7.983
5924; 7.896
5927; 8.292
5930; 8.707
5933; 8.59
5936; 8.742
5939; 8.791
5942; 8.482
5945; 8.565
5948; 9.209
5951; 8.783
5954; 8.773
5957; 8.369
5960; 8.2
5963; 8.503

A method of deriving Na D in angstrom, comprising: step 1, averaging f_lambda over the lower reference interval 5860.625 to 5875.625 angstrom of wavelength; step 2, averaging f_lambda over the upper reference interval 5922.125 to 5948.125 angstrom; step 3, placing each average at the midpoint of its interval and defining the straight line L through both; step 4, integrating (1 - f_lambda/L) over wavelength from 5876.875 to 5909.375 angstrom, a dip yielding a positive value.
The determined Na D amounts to 4.3 angstrom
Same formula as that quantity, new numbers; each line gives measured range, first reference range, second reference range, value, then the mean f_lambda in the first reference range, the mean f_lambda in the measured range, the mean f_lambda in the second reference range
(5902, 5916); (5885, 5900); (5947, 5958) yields -1.8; 6.69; 8.19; 8.78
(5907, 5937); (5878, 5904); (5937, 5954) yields -1.0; 7.16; 8.35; 8.77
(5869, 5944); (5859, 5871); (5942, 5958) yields 4.8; 8.36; 7.99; 8.73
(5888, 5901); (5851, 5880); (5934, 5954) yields 2.9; 8.4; 6.66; 8.76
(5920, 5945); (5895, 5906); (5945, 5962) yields -0.9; 7.41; 8.45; 8.65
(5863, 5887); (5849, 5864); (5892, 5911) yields -0.9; 8.28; 8.25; 7.47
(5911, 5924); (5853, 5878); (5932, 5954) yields 0.6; 8.44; 8.26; 8.74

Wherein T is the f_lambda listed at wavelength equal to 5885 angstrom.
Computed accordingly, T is 7.454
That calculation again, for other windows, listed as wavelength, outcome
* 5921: 7.983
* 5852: 8.204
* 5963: 8.503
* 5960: 8.2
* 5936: 8.742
